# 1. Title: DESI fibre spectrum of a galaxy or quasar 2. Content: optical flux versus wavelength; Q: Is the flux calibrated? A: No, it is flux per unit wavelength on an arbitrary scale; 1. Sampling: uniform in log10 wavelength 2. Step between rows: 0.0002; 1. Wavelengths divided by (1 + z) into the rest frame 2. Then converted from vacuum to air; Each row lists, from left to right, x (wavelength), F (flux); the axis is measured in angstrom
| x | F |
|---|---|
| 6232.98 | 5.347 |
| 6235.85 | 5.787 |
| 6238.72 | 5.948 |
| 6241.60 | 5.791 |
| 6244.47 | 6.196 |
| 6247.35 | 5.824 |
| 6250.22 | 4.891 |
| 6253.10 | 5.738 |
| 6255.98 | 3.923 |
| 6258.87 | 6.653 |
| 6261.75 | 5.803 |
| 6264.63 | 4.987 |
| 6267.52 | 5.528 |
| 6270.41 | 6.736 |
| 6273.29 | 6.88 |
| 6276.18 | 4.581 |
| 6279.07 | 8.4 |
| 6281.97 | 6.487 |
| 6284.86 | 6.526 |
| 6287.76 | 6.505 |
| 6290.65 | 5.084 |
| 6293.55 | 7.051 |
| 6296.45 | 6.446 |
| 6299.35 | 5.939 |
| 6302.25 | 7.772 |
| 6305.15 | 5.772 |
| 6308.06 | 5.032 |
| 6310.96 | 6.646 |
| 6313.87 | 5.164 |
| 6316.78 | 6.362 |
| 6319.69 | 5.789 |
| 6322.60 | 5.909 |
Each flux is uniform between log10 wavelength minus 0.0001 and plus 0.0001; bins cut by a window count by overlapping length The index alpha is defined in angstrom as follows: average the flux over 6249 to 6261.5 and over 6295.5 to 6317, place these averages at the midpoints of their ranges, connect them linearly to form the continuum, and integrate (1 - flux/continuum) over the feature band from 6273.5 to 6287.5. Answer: -1.9 angstrom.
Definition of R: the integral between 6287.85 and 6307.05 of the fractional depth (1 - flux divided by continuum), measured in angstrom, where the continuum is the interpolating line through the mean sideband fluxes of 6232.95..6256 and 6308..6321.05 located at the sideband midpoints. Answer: -1.7 angstrom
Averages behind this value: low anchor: 5.6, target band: 6.33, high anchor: 5.88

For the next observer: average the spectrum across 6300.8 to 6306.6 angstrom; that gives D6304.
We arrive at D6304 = 6.78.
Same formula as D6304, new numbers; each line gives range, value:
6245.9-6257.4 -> 5.1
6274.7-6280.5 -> 6.49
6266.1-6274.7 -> 6.39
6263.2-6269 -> 5.26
